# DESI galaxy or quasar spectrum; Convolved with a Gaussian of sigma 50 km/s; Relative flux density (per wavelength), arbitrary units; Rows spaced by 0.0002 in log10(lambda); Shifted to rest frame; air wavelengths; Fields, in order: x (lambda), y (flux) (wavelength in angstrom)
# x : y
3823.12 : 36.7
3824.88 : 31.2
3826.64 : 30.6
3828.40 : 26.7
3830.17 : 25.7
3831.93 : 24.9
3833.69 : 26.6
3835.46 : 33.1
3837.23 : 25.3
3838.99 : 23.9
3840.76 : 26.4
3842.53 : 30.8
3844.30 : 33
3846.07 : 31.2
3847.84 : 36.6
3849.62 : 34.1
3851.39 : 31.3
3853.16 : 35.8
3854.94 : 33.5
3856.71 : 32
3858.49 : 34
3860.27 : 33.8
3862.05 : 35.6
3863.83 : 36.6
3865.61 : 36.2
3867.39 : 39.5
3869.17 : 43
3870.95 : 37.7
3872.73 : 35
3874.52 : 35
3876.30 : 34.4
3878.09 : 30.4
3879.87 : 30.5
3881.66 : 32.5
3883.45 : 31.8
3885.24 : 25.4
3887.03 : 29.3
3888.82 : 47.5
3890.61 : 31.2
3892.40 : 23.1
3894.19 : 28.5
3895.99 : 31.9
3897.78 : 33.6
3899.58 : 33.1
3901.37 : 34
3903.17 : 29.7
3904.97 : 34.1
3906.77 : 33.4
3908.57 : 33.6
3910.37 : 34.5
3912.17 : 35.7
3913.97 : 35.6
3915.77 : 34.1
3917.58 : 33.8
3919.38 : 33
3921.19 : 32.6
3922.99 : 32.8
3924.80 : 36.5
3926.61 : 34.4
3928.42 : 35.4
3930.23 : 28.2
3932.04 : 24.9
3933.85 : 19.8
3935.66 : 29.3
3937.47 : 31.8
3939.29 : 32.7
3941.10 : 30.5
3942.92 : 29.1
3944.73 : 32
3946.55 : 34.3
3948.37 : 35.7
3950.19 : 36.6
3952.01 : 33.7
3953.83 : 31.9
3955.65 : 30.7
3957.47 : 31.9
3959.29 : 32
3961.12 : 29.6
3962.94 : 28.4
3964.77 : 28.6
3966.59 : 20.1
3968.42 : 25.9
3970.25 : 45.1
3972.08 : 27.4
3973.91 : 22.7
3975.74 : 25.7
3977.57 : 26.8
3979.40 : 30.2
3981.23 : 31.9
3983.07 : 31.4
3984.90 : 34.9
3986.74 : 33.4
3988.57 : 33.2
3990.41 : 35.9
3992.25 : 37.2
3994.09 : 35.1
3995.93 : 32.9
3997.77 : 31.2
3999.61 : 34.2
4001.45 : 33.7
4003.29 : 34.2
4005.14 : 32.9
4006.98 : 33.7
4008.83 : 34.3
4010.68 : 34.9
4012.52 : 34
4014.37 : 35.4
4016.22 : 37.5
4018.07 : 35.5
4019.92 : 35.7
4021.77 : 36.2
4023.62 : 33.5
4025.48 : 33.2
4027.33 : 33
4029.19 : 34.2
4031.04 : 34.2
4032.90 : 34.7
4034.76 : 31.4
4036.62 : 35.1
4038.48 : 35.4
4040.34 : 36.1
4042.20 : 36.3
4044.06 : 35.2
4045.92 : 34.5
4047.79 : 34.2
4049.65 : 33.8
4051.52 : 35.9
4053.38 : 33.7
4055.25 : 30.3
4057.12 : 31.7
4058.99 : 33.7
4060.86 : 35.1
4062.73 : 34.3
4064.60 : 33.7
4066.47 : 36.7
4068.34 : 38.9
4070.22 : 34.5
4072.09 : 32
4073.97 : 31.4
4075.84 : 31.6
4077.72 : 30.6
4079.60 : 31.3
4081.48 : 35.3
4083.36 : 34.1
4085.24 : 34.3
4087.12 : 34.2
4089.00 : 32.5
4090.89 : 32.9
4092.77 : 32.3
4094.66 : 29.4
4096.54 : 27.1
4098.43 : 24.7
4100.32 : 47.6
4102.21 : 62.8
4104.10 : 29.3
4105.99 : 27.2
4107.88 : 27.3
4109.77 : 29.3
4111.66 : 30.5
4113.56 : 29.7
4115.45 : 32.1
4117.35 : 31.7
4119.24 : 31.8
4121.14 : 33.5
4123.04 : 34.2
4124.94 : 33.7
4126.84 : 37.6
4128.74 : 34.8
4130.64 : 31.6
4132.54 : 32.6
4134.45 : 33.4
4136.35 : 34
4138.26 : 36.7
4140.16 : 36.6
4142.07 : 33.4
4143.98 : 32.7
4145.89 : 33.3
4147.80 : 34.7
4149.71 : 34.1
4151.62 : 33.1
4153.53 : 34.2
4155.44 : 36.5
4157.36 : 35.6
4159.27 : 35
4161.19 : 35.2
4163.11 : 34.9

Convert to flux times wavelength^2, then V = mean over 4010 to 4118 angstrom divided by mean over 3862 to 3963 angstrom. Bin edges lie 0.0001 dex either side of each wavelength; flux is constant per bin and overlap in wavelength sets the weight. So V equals 1.11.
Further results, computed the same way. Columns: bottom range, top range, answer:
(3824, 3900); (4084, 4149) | 1.18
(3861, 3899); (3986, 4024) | 1.09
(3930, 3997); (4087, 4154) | 1.17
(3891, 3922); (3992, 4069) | 1.12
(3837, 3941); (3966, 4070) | 1.10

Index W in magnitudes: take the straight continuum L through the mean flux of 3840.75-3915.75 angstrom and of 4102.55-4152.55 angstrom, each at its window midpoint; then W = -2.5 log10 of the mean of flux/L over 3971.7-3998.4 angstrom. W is 0.064 mag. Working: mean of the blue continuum 33.5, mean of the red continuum 33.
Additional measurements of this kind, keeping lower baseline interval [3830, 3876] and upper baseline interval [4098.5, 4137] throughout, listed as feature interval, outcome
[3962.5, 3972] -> 0.13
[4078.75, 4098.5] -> 0.06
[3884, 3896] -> 0.07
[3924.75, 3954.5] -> 0.06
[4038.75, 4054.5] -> -0.04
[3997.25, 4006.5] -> 0.00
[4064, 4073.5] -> -0.04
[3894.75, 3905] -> 0.02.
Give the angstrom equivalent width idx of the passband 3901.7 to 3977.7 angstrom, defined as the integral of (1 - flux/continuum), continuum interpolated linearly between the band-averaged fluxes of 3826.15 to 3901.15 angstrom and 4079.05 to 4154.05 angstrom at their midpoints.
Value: 2.9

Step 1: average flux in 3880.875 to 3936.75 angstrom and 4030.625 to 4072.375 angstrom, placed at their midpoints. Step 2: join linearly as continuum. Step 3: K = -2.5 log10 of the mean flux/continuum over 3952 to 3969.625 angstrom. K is 0.13 mag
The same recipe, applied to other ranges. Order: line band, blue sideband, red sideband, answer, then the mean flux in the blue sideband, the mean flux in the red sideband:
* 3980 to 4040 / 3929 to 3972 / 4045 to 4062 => -0.061 mag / 30.5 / 33.6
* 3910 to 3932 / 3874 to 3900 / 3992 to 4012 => -0.036 mag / 31.8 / 33.9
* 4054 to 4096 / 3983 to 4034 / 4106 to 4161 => 0.020 mag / 34.3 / 33.3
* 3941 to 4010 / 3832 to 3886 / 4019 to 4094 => 0.053 mag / 32.7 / 33.9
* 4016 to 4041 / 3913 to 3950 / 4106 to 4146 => -0.073 mag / 31.9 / 32.7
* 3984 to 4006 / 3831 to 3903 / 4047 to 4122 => -0.035 mag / 32.5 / 33.3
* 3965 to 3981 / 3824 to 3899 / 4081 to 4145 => 0.163 mag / 32.1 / 33.5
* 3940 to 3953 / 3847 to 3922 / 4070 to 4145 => 0.016 mag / 33.7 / 33.3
